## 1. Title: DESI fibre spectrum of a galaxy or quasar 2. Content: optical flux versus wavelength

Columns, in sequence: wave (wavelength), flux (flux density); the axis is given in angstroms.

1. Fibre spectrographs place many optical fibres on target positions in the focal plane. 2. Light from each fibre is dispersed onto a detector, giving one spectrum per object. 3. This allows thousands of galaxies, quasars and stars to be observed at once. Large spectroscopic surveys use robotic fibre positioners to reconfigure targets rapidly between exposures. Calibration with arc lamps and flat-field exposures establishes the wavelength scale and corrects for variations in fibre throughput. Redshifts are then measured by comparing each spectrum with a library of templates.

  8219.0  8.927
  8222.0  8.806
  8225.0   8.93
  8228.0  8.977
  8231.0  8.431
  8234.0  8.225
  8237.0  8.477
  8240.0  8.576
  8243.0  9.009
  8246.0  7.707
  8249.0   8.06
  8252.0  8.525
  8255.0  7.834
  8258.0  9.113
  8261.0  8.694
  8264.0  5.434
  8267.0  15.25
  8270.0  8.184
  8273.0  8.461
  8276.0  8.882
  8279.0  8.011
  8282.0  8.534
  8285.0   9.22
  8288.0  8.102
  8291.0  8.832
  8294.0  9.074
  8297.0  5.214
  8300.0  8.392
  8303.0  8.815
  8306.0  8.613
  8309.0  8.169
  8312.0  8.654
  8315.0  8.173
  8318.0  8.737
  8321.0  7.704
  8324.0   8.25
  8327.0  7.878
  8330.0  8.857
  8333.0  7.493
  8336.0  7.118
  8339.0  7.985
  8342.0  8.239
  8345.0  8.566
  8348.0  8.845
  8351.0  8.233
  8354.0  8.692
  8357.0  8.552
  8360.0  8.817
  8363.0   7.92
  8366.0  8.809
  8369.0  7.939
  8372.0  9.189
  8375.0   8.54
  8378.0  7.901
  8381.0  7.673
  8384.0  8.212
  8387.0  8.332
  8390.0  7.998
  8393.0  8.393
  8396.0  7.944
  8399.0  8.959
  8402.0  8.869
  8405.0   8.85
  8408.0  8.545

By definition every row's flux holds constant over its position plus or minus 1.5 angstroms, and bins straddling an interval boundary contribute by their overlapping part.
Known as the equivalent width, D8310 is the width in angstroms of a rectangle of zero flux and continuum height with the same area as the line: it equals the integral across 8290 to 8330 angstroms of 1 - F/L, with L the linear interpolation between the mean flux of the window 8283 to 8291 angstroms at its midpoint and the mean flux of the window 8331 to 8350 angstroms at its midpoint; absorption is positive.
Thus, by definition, 1.0 angstroms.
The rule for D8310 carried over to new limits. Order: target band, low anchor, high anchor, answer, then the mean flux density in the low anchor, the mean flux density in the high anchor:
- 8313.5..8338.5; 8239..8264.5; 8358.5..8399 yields 0.7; 8.2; 8.31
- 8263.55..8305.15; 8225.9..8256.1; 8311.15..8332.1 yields -1.7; 8.4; 8.29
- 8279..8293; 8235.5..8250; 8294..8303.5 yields -1.5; 8.38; 7.59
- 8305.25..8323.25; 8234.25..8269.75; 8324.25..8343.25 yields -0.4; 8.75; 7.95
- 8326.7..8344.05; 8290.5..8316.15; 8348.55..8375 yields 0.9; 8.19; 8.53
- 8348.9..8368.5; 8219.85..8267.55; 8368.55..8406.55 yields -0.1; 8.63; 8.38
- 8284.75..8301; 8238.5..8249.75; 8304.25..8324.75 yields 0.6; 8.36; 8.34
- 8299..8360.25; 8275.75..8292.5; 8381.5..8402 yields 1.1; 8.58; 8.32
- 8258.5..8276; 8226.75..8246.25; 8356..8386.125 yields -1.4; 8.53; 8.35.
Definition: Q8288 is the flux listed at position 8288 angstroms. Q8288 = 8.102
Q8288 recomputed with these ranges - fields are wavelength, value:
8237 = 8.477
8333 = 7.493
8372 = 9.189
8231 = 8.431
